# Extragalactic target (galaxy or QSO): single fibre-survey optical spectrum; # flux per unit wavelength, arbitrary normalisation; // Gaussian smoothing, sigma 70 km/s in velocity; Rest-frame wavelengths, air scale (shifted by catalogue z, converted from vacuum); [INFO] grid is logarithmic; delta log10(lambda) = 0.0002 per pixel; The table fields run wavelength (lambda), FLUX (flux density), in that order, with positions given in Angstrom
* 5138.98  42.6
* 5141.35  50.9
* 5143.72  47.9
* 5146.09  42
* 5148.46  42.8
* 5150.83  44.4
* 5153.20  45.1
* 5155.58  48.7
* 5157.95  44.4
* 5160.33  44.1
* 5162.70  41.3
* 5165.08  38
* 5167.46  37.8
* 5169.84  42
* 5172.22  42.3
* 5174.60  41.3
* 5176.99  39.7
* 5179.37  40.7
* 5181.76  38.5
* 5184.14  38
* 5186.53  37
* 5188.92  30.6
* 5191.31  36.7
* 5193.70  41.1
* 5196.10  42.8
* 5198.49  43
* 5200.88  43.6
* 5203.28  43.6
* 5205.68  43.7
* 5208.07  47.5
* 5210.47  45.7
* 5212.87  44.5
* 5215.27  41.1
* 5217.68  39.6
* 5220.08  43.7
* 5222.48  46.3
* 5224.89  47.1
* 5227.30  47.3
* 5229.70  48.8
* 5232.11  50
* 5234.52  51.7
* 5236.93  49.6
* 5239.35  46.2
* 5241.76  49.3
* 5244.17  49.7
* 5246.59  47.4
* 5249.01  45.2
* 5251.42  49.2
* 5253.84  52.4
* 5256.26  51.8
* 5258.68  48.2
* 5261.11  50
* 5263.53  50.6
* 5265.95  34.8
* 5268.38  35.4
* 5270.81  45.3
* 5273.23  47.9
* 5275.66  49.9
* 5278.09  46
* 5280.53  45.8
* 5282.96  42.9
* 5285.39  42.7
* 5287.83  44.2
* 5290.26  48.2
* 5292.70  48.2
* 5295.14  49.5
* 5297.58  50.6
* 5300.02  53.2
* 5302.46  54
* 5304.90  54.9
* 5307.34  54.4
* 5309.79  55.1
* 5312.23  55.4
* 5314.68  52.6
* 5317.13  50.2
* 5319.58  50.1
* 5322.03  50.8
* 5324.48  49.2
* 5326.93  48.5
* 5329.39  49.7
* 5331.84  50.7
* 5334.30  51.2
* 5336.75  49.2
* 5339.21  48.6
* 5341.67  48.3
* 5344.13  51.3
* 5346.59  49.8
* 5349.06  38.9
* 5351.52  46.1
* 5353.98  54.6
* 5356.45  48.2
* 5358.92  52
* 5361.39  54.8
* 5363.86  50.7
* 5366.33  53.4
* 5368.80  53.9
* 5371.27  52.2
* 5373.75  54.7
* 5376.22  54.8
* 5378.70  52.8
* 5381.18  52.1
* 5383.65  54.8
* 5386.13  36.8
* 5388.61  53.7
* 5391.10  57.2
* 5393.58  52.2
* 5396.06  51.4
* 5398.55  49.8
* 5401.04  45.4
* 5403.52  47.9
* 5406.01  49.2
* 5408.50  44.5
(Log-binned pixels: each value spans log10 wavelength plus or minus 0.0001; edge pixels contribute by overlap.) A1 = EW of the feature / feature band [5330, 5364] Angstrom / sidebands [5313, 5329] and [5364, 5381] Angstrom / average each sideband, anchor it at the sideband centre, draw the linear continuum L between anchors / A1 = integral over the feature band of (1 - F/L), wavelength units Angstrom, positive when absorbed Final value 1.50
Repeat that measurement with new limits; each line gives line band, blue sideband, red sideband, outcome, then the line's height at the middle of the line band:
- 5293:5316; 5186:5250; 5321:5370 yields -2.3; 48.3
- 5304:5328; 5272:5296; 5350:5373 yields -1.7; 48.6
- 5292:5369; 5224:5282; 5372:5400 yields -1.4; 50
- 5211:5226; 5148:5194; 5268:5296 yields -0.3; 42.8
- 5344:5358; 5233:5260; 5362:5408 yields 0.8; 50.7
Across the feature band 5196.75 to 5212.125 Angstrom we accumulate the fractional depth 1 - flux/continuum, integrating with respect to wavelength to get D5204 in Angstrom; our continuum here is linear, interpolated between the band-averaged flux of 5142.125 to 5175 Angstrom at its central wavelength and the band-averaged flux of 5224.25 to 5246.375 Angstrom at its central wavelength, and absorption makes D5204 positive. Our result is 0.7 Angstrom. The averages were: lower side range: 43.1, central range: 44.5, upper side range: 48.8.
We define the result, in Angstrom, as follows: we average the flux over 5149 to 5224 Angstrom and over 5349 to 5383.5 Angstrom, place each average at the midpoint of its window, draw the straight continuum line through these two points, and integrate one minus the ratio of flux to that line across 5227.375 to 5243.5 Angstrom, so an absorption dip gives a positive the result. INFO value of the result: -1.6 Angstrom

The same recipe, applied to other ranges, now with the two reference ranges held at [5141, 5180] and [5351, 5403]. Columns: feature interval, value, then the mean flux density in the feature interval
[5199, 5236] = -0.3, 45.6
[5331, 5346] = 0.0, 49.9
